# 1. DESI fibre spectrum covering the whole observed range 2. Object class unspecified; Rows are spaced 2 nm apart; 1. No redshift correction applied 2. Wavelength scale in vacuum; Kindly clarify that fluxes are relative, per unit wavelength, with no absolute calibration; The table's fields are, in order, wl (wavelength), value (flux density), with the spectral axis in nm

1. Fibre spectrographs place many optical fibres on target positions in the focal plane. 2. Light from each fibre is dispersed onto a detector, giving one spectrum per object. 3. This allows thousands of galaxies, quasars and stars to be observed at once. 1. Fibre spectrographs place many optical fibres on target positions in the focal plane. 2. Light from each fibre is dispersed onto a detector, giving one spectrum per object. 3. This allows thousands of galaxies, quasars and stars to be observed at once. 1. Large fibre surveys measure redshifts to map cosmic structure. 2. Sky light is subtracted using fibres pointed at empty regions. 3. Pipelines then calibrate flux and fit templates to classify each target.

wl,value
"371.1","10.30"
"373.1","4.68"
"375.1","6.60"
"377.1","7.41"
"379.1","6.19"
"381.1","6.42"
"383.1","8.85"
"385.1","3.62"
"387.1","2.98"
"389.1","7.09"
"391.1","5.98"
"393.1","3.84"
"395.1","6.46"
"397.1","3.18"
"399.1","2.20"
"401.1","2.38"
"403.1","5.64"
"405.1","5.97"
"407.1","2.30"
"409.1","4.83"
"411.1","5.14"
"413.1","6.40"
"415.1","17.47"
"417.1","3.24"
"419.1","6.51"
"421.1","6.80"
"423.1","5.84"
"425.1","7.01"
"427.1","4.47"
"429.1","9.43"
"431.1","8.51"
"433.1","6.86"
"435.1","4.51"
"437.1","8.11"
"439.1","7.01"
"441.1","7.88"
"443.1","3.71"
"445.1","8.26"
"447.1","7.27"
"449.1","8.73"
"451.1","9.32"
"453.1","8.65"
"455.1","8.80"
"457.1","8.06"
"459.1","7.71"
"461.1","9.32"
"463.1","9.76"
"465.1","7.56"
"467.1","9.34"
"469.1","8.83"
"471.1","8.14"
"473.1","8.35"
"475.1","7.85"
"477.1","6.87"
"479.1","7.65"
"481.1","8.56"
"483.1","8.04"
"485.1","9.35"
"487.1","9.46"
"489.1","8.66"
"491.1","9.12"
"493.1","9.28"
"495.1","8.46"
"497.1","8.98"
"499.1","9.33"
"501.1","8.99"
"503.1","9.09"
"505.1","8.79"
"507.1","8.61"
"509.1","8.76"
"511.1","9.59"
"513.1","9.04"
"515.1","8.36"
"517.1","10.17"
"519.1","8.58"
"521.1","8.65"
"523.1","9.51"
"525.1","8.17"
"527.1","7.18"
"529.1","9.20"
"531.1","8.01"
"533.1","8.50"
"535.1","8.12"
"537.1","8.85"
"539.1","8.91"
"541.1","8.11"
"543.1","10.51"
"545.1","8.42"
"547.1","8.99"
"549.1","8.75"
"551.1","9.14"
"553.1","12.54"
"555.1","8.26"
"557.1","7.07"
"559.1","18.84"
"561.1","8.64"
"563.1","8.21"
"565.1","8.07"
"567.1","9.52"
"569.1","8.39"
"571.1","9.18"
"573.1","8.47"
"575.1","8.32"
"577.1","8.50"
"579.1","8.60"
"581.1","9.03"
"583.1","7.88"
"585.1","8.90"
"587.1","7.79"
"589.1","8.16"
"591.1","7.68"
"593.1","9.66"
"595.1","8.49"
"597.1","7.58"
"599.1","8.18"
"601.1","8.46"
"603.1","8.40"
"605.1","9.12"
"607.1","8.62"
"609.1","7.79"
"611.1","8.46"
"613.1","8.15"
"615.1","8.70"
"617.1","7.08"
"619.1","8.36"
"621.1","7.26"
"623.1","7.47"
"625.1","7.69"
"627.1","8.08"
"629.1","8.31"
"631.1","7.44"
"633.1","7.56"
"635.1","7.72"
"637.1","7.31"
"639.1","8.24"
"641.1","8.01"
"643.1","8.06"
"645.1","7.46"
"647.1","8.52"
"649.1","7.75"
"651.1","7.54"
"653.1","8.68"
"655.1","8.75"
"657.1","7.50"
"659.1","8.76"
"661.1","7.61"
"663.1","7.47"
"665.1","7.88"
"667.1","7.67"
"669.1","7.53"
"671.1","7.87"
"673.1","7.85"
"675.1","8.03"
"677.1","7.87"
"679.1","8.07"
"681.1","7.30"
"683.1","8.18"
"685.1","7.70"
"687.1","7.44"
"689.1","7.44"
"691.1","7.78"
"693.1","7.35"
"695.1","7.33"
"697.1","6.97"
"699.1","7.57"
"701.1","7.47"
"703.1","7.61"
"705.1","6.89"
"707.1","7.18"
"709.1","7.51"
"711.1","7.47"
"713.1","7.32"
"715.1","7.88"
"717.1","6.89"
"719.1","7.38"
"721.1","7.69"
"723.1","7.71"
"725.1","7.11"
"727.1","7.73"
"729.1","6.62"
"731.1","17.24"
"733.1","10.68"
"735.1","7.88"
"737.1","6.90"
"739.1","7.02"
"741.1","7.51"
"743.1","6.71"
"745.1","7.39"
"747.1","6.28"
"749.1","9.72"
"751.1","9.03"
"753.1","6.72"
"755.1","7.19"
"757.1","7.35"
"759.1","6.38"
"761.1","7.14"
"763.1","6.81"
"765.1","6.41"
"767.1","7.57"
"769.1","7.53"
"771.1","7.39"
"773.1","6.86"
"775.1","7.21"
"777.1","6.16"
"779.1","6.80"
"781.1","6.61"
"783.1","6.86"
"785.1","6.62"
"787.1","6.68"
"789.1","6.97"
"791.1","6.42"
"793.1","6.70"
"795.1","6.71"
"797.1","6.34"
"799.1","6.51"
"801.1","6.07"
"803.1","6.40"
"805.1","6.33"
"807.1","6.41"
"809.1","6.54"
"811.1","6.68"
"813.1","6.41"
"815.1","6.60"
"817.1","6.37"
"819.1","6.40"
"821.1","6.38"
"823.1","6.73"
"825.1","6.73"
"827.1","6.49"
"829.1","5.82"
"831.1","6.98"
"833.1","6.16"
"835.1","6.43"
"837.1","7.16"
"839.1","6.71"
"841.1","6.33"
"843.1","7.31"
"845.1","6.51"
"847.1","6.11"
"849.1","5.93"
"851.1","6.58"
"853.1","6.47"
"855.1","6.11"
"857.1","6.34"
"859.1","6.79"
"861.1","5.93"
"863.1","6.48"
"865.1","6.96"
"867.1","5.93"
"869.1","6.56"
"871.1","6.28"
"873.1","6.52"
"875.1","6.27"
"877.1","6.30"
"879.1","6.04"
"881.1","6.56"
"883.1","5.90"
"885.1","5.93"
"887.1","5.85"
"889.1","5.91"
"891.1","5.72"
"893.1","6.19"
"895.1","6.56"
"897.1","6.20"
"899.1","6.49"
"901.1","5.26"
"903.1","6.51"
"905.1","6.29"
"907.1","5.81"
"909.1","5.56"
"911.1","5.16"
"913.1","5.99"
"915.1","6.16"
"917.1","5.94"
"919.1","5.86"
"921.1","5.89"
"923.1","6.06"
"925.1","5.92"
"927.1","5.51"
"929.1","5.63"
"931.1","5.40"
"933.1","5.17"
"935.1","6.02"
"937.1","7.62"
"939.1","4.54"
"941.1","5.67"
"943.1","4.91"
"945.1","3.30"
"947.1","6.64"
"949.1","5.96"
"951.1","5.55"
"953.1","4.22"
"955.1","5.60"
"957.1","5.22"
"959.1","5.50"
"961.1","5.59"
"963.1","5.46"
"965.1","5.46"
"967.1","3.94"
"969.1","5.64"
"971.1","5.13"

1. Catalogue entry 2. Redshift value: 0.12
